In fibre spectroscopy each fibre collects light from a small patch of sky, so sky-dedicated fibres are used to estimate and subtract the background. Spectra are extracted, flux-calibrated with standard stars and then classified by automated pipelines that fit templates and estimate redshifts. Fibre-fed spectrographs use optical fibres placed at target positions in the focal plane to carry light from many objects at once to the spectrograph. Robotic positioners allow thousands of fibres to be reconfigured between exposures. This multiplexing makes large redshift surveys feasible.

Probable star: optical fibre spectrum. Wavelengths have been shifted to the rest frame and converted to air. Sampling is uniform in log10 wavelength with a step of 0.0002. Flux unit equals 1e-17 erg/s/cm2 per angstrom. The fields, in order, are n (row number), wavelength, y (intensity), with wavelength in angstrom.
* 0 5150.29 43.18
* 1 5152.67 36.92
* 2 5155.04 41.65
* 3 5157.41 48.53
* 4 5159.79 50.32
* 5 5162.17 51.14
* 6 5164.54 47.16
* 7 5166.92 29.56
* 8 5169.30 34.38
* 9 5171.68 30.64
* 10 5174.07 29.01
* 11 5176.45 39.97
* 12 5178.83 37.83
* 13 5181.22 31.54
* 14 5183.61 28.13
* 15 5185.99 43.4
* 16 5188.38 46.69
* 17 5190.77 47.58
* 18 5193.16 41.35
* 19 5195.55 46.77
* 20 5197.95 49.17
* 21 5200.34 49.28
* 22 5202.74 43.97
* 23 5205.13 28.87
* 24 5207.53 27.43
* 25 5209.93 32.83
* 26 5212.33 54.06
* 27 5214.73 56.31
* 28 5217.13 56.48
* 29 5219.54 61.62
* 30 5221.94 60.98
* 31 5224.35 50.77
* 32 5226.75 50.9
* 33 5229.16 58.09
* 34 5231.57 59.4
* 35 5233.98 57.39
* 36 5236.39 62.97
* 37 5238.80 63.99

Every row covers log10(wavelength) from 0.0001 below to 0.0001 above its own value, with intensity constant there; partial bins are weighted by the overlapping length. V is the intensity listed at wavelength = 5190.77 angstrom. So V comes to 47.58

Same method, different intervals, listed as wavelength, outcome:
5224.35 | 50.77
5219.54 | 61.62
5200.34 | 49.28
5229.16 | 58.09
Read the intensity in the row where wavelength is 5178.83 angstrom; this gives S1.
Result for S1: 37.83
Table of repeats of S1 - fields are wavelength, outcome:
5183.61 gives 28.13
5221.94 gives 60.98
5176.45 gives 39.97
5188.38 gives 46.69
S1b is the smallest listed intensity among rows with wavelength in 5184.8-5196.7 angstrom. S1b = 41.35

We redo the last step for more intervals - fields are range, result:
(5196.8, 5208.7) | 27.43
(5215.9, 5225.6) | 50.77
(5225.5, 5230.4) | 50.9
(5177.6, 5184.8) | 28.13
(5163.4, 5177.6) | 29.01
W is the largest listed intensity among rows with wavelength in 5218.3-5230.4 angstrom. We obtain 61.62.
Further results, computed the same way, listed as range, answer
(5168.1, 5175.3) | 34.38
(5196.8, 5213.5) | 54.06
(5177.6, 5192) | 47.58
